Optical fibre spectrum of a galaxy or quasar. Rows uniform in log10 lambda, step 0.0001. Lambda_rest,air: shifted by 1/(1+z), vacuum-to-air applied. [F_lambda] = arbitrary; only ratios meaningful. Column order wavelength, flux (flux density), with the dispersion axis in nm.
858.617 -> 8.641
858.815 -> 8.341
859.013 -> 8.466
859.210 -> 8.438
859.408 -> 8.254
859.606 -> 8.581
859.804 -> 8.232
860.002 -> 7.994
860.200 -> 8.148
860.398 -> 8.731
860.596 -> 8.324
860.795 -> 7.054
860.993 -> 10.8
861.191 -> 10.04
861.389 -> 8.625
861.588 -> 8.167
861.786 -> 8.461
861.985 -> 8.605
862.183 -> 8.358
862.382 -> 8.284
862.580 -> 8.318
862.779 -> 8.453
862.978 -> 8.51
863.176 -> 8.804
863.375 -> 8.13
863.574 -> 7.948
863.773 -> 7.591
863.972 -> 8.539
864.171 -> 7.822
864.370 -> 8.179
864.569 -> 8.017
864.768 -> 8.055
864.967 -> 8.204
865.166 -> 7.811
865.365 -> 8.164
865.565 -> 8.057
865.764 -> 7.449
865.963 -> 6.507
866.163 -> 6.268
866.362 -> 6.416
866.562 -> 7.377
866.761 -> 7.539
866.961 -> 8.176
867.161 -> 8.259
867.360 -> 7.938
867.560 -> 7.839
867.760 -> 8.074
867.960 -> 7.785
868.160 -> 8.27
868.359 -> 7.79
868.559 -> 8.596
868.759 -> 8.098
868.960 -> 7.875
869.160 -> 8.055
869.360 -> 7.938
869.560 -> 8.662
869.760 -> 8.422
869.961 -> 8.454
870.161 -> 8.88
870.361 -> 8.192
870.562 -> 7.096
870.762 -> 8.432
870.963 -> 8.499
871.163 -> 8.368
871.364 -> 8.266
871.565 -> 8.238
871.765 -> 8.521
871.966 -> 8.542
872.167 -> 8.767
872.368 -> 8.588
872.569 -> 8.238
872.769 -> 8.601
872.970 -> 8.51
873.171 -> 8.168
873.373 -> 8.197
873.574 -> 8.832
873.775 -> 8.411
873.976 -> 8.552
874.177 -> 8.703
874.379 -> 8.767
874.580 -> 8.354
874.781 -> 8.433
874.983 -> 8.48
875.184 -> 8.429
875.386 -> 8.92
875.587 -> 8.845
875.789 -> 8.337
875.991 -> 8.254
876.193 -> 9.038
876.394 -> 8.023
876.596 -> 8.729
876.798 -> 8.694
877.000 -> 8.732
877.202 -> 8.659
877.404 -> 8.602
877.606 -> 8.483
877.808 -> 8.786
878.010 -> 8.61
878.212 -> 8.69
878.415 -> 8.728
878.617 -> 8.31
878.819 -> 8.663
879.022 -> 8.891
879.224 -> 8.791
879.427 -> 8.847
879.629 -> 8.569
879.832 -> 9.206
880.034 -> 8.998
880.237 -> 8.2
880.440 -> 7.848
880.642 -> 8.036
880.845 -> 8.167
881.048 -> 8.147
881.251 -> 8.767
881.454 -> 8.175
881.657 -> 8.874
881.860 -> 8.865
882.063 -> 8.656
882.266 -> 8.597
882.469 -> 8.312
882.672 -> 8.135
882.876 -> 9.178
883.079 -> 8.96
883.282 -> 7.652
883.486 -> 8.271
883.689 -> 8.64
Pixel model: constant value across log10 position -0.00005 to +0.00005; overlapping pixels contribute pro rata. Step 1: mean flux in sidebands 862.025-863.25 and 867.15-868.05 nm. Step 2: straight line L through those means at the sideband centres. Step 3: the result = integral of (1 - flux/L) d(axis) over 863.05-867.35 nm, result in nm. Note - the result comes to 0.219 nm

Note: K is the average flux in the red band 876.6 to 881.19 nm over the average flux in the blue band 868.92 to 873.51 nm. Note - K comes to 1.0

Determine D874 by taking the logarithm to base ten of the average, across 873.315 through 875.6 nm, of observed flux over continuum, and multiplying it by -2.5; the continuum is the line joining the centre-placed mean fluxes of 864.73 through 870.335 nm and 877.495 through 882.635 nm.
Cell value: -0.04 mag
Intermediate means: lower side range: 7.89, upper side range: 8.56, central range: 8.58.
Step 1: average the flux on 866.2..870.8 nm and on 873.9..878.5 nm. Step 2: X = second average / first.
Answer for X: 1.08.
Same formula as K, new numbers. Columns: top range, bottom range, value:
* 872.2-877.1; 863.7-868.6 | 1.10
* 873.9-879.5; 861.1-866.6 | 1.07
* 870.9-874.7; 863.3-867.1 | 1.10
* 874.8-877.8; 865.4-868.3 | 1.13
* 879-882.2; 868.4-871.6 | 1.04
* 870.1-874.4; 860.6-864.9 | 1.00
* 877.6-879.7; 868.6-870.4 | 1.05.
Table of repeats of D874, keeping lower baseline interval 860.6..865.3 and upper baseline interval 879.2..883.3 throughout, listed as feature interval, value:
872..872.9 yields -0.01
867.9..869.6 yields 0.04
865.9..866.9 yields 0.22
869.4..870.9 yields 0.02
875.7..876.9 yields 0.00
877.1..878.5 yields -0.02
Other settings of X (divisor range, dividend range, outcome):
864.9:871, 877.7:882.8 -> 1.08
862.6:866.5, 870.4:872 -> 1.05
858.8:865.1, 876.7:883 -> 1.02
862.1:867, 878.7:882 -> 1.09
